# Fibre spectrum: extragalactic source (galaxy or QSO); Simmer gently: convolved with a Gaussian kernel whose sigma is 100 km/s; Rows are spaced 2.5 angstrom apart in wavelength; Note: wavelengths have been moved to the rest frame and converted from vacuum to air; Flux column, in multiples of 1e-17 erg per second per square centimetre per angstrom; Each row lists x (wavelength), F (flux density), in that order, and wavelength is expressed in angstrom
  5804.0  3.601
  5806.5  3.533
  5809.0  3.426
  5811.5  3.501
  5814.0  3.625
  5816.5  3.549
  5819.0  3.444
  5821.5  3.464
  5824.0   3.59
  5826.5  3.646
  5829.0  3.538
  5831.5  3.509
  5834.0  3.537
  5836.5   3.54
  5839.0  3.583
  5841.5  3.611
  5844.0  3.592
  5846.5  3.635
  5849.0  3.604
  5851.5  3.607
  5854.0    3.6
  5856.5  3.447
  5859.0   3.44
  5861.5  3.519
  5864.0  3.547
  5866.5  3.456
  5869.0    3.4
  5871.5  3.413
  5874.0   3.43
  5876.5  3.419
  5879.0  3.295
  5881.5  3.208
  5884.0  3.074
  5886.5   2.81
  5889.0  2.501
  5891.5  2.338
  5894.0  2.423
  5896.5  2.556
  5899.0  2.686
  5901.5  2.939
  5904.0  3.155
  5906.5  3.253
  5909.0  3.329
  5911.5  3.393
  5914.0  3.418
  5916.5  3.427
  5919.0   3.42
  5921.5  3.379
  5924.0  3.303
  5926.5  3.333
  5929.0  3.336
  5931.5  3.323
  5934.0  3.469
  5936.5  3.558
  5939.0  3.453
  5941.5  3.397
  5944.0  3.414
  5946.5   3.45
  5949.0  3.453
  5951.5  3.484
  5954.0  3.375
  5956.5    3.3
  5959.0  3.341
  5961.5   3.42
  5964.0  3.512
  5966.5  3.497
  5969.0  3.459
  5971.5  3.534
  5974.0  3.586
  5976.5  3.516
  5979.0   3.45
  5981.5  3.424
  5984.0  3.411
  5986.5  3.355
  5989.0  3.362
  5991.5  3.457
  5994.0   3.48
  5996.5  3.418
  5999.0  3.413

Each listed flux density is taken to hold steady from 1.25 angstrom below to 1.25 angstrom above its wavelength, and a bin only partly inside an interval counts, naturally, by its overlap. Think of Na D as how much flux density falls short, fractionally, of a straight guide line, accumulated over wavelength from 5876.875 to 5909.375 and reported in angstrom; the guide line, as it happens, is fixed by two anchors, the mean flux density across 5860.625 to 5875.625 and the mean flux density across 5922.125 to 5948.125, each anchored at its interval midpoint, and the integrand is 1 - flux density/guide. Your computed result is 5.16 angstrom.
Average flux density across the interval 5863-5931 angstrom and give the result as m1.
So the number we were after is 3.16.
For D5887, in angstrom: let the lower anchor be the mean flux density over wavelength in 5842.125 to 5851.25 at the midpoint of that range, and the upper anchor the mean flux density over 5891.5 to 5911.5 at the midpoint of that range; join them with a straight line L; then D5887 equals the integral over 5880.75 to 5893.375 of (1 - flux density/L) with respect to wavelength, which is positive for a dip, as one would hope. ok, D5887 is 1.4 angstrom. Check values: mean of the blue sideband 3.61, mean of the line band 2.75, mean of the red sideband 2.9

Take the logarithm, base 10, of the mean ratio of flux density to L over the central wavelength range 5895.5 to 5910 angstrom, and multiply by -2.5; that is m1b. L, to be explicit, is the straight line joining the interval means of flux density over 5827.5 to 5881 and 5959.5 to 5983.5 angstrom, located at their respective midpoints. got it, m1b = 0.17 mag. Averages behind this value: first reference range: 3.51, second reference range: 3.48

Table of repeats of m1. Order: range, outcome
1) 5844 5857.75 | 3.58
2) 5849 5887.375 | 3.39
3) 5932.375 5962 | 3.43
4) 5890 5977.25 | 3.29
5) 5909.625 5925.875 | 3.39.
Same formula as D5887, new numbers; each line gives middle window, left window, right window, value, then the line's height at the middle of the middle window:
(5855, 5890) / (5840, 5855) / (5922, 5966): 2.6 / 3.56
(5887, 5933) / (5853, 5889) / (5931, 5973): 4.1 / 3.38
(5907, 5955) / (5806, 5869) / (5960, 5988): 1.2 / 3.49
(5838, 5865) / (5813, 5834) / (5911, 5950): -0.4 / 3.51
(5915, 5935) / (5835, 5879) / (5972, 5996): 0.6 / 3.48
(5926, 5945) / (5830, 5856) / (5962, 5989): 0.5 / 3.5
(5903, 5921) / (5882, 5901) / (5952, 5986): -3.0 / 2.87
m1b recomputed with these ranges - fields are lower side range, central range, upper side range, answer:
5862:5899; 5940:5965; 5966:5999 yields -0.02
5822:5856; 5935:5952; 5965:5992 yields 0.01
